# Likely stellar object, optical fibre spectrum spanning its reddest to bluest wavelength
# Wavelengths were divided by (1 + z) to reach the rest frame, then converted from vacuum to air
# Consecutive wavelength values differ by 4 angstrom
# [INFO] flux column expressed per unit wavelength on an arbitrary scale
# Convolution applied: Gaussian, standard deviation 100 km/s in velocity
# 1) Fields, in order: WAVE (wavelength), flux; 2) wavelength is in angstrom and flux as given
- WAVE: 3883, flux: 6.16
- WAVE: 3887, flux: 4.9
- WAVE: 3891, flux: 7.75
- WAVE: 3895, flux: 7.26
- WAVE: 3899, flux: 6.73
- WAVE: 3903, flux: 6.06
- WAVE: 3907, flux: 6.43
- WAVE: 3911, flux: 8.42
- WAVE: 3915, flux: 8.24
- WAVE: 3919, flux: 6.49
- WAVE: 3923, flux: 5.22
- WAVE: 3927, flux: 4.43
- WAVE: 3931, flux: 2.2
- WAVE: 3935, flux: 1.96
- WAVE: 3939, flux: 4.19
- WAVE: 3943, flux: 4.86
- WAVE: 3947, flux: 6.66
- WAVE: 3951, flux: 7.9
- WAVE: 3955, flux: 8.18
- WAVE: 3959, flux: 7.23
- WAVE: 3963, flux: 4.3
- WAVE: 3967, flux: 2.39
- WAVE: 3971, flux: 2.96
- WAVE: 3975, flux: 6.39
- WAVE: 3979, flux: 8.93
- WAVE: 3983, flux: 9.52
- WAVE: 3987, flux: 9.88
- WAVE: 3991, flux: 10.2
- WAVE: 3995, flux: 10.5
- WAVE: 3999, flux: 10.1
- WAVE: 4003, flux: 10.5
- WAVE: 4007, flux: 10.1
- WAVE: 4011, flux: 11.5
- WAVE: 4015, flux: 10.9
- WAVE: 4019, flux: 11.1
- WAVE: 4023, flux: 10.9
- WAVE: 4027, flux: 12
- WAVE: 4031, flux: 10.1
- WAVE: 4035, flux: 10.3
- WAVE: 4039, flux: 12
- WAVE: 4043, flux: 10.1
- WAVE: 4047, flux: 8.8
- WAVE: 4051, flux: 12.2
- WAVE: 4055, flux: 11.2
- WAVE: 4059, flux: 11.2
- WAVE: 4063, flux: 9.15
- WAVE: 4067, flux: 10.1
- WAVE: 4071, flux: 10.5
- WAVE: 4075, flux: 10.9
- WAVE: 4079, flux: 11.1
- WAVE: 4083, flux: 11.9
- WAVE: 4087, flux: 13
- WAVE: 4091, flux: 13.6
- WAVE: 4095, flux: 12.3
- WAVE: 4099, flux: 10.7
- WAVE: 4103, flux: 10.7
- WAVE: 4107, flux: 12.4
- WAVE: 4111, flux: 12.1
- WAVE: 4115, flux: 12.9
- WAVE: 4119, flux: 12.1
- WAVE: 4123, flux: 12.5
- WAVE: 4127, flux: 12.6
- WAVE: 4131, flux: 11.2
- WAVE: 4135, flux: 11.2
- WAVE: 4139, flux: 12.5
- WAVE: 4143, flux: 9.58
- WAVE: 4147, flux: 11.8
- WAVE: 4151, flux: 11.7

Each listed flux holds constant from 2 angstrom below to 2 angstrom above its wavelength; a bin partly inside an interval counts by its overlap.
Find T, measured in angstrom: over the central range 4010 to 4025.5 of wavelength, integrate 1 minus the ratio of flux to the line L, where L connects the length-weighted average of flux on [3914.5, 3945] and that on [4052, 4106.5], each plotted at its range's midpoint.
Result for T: -4.7 angstrom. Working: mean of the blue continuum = 4.52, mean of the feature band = 11.1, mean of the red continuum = 11.3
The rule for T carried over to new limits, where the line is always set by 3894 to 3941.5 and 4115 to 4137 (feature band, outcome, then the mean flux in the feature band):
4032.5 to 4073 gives -3.4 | 10.5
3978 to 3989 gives -2.7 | 9.49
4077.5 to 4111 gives -2.9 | 12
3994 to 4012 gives -5.0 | 10.5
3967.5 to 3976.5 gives 3.8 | 4.2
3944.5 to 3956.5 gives -1.5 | 7.44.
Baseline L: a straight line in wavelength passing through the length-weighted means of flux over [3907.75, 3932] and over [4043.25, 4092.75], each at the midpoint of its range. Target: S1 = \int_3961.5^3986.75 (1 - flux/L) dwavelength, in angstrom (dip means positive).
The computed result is 6.0 angstrom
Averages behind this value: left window 6.01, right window 11.1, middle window 6.06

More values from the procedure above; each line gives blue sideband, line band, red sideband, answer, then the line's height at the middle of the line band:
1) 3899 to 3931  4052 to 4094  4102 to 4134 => -2.02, 10.8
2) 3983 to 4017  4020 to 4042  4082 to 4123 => -0.15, 10.9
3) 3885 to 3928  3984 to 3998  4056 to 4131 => -2.00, 8.87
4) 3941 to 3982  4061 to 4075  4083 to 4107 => 1.05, 10.9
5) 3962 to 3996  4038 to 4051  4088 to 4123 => -0.93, 9.77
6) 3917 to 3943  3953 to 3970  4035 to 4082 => 0.78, 5.74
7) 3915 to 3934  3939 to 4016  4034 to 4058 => -3.75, 7.44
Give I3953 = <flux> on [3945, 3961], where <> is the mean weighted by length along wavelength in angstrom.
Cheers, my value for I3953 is 7.49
